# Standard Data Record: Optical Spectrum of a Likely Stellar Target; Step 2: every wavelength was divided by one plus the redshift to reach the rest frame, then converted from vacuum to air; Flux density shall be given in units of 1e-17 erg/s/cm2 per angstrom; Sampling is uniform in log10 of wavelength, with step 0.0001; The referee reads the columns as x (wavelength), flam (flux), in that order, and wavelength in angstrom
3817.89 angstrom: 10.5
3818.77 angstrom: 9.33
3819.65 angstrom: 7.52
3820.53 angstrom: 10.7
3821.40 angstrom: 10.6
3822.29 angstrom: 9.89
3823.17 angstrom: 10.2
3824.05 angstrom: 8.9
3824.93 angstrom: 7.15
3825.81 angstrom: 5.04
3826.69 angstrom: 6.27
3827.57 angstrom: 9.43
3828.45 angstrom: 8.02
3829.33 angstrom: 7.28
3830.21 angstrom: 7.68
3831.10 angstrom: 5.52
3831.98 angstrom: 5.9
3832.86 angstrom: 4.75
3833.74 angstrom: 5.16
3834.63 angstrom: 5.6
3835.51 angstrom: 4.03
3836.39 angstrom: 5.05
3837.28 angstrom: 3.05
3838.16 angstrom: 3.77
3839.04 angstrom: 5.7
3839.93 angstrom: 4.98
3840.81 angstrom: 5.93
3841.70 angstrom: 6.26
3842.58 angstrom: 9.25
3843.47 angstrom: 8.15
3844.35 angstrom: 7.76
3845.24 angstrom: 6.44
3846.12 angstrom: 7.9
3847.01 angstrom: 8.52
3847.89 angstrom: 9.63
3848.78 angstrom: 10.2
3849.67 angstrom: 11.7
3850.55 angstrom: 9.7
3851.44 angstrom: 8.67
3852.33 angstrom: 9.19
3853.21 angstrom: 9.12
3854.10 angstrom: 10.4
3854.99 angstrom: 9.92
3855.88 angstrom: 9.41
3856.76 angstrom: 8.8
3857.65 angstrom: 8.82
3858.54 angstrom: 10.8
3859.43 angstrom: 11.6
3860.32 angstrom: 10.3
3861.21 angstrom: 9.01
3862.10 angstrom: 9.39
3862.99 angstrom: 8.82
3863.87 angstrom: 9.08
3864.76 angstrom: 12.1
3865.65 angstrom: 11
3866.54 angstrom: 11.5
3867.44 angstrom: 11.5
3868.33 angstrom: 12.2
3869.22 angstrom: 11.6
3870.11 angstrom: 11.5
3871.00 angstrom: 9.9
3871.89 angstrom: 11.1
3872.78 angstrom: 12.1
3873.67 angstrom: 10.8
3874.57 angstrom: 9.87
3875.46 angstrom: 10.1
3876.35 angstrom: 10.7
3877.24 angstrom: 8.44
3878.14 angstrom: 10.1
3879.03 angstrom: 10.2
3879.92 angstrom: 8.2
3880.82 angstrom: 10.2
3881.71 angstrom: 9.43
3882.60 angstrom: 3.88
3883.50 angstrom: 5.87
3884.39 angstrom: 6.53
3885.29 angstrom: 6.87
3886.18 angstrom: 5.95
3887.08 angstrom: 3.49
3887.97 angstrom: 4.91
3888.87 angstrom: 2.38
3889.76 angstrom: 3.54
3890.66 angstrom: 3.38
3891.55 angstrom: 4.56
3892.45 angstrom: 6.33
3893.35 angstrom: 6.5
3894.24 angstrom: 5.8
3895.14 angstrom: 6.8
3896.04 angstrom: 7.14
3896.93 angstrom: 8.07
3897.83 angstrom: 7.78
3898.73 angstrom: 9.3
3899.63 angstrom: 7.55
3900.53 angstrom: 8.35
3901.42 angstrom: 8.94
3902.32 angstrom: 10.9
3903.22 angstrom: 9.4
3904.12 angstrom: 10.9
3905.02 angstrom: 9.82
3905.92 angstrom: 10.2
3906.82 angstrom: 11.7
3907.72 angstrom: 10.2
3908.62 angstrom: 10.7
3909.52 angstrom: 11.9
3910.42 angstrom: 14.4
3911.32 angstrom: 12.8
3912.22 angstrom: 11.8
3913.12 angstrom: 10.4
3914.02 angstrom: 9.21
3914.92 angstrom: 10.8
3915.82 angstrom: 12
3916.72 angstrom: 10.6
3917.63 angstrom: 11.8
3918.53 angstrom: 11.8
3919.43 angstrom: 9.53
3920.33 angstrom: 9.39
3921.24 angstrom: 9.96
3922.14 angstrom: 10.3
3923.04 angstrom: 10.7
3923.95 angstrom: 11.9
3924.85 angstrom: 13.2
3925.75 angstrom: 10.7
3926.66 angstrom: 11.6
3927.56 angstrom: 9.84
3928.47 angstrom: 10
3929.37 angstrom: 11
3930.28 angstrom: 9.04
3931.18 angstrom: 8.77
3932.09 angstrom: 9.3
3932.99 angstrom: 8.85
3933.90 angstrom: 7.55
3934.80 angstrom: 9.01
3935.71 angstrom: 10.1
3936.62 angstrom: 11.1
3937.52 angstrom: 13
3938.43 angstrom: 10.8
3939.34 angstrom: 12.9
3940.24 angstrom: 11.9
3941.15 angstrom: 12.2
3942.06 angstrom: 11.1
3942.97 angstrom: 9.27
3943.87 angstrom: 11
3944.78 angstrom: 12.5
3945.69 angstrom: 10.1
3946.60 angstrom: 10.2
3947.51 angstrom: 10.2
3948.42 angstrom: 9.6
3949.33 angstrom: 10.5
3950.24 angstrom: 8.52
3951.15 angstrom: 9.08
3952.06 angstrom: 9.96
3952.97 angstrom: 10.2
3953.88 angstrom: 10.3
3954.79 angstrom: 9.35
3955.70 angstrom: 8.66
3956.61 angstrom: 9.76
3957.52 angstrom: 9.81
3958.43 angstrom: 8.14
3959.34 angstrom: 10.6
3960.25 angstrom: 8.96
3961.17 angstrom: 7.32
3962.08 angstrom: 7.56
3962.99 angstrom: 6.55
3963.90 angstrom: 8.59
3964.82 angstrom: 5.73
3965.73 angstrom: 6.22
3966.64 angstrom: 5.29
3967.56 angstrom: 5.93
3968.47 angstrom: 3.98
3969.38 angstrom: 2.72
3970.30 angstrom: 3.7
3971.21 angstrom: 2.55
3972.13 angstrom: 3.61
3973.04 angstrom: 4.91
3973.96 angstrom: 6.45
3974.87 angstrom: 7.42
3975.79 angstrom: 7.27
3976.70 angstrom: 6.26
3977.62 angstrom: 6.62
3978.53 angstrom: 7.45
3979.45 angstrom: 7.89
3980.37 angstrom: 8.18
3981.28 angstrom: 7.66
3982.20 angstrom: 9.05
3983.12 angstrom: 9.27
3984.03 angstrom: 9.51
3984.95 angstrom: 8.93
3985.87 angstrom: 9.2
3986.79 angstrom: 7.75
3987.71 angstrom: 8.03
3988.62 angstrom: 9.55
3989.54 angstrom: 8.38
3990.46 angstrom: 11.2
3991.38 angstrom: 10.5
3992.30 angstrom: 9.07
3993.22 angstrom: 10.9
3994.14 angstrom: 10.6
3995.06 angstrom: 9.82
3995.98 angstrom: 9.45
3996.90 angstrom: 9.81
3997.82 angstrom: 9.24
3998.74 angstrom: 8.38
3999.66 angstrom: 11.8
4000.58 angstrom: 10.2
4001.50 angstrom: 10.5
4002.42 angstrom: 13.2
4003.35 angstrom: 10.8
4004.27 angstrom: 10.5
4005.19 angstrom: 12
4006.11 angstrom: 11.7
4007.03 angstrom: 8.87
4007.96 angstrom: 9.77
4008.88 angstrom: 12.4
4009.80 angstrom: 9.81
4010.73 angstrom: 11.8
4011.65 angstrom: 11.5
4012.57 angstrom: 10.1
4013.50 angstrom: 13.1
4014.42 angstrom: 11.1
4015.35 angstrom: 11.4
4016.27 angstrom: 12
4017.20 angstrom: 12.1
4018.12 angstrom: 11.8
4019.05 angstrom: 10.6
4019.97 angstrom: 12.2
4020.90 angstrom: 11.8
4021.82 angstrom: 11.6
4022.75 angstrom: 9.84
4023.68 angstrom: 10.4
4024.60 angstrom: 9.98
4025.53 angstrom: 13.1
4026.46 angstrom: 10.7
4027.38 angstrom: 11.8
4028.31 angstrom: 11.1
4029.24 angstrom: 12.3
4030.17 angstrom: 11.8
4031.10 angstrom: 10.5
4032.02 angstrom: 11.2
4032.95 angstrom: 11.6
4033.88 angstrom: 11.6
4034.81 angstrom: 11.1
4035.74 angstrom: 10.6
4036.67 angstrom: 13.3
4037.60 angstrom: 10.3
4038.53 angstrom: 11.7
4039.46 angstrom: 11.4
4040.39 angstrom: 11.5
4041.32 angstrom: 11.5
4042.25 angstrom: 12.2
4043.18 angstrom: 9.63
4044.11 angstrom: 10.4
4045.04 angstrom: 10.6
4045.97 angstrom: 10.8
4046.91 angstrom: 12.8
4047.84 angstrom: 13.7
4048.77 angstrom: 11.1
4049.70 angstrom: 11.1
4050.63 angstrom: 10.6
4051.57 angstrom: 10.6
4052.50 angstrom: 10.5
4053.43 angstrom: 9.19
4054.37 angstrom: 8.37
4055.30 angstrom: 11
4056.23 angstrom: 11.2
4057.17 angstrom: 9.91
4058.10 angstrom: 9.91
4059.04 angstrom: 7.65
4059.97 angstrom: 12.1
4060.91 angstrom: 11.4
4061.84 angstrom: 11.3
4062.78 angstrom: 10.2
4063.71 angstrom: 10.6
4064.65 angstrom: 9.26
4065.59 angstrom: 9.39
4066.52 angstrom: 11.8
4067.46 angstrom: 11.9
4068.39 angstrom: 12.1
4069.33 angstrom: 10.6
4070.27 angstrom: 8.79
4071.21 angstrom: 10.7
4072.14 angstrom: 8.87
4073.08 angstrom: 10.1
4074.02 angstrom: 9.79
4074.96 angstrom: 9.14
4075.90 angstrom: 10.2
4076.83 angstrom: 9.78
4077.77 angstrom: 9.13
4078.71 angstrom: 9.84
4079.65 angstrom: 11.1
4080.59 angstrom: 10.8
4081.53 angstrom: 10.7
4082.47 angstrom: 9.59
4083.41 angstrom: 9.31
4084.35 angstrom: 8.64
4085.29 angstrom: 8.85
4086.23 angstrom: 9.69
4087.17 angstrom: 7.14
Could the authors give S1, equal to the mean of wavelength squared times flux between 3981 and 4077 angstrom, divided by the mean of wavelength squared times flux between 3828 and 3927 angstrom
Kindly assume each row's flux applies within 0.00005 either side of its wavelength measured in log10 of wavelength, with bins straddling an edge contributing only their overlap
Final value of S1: 1.3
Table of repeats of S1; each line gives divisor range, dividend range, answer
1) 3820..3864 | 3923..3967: 1.29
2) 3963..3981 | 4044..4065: 1.89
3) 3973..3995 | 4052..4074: 1.26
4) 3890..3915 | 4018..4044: 1.33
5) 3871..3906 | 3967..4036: 1.30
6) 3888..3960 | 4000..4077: 1.19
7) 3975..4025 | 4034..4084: 1.08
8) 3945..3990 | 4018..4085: 1.43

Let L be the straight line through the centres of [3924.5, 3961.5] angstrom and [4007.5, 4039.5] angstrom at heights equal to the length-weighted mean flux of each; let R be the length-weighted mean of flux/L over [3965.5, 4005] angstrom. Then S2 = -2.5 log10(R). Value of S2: 0.30 mag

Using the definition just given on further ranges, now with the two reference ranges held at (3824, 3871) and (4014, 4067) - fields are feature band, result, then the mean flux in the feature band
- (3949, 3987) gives 0.306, 7.54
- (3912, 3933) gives -0.129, 10.5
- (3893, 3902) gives 0.174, 7.69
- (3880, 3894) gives 0.486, 5.66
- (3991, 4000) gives 0.051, 9.93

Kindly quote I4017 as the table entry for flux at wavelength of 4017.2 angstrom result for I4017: 12.1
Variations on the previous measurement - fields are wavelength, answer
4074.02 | 9.79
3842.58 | 9.25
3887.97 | 4.91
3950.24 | 8.52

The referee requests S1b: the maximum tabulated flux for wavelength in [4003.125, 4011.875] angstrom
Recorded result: 12.4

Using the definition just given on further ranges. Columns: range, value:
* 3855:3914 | 14.4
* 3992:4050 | 13.7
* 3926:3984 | 13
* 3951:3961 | 10.6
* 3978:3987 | 9.51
